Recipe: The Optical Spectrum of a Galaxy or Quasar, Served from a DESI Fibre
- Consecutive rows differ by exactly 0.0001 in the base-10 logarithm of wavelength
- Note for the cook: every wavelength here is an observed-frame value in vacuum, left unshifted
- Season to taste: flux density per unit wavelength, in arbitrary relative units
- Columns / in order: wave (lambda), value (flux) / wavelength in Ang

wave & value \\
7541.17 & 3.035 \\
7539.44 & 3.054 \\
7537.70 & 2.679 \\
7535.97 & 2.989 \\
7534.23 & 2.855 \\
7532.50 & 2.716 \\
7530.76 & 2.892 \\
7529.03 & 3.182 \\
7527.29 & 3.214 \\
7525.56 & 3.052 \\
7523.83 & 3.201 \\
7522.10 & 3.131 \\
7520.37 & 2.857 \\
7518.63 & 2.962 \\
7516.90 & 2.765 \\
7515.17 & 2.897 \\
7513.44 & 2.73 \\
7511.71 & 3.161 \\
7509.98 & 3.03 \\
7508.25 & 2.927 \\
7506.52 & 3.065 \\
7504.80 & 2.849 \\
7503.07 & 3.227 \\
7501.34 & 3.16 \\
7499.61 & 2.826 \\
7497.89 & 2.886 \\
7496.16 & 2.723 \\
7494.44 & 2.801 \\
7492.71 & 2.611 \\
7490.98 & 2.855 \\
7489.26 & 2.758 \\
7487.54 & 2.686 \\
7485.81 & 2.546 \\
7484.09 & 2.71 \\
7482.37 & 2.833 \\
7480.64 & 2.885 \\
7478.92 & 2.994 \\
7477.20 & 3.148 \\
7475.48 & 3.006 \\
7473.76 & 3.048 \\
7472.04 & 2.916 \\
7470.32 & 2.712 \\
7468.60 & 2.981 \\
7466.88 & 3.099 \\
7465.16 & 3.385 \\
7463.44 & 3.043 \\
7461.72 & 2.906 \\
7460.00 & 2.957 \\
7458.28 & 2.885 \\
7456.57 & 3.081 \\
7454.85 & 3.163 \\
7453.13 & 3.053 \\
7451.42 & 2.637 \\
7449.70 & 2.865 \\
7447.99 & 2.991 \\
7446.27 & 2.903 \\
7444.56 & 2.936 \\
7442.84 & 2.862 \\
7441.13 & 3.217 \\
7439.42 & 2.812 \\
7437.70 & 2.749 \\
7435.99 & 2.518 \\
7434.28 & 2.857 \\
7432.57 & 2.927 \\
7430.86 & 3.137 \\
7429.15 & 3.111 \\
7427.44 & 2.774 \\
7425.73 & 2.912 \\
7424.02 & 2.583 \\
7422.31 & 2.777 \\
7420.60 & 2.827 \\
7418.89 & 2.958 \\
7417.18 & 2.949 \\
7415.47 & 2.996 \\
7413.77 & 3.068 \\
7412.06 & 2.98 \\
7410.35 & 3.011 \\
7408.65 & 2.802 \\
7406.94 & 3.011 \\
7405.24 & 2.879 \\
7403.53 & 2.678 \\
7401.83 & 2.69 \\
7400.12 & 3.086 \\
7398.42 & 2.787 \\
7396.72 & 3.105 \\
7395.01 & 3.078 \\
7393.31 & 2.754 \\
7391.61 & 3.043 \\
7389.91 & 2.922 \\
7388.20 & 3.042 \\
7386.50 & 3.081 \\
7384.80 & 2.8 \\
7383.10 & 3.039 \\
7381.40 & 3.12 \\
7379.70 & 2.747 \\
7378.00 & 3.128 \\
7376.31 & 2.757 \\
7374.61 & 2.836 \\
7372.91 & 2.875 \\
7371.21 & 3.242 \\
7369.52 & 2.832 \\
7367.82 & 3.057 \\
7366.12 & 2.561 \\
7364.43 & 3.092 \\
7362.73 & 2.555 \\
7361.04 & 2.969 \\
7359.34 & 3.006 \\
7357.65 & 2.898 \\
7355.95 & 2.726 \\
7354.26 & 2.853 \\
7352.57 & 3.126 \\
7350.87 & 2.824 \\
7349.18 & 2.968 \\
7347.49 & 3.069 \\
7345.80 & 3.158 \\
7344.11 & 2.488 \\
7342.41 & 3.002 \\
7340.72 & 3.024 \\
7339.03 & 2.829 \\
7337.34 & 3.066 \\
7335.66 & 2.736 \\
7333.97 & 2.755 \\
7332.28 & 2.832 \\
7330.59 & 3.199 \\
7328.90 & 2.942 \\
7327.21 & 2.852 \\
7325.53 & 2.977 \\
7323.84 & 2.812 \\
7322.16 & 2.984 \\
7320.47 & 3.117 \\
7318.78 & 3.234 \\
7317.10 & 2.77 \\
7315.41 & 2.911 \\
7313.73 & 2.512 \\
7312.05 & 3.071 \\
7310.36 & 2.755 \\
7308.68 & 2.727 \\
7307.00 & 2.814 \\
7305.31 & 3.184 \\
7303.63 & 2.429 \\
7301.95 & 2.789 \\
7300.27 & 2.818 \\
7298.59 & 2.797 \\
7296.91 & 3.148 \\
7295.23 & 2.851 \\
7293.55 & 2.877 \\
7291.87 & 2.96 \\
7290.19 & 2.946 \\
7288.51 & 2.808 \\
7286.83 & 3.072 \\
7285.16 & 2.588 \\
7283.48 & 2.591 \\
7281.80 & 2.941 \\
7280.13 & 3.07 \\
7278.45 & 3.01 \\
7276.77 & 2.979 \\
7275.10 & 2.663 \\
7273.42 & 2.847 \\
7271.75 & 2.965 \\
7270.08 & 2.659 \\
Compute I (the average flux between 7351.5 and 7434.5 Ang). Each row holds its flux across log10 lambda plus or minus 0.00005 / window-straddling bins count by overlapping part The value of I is 2.92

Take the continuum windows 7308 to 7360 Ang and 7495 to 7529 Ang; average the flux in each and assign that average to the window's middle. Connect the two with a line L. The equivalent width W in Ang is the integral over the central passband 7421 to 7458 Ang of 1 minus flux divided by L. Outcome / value 0.7 Ang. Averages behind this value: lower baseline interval 2.91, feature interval 2.9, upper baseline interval 2.99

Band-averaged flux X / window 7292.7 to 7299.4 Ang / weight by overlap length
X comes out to 2.92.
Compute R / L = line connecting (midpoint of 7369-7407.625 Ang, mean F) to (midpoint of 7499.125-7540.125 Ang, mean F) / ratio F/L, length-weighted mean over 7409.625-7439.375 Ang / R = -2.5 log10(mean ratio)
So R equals 0.02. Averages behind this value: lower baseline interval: 2.94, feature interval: 2.89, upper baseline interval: 2.98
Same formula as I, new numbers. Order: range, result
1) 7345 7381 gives 2.92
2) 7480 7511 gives 2.86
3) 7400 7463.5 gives 2.91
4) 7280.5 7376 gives 2.89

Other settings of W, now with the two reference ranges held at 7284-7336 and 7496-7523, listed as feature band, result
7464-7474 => -0.3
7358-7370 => 0.1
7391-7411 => 0.0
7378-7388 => -0.2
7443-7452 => 0.2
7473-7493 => 0.7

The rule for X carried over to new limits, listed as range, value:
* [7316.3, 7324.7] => 2.98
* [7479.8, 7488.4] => 2.73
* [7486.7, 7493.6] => 2.73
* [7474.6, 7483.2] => 2.97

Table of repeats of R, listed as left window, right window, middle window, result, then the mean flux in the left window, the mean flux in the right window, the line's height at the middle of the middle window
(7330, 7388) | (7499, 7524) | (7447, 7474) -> -0.01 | 2.92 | 2.98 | 2.96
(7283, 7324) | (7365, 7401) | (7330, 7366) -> 0.00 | 2.87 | 2.95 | 2.91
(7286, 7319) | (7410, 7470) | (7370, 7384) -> -0.02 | 2.87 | 2.94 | 2.9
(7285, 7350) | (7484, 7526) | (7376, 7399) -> -0.02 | 2.9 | 2.9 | 2.9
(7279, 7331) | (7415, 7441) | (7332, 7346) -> 0.01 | 2.89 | 2.87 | 2.88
